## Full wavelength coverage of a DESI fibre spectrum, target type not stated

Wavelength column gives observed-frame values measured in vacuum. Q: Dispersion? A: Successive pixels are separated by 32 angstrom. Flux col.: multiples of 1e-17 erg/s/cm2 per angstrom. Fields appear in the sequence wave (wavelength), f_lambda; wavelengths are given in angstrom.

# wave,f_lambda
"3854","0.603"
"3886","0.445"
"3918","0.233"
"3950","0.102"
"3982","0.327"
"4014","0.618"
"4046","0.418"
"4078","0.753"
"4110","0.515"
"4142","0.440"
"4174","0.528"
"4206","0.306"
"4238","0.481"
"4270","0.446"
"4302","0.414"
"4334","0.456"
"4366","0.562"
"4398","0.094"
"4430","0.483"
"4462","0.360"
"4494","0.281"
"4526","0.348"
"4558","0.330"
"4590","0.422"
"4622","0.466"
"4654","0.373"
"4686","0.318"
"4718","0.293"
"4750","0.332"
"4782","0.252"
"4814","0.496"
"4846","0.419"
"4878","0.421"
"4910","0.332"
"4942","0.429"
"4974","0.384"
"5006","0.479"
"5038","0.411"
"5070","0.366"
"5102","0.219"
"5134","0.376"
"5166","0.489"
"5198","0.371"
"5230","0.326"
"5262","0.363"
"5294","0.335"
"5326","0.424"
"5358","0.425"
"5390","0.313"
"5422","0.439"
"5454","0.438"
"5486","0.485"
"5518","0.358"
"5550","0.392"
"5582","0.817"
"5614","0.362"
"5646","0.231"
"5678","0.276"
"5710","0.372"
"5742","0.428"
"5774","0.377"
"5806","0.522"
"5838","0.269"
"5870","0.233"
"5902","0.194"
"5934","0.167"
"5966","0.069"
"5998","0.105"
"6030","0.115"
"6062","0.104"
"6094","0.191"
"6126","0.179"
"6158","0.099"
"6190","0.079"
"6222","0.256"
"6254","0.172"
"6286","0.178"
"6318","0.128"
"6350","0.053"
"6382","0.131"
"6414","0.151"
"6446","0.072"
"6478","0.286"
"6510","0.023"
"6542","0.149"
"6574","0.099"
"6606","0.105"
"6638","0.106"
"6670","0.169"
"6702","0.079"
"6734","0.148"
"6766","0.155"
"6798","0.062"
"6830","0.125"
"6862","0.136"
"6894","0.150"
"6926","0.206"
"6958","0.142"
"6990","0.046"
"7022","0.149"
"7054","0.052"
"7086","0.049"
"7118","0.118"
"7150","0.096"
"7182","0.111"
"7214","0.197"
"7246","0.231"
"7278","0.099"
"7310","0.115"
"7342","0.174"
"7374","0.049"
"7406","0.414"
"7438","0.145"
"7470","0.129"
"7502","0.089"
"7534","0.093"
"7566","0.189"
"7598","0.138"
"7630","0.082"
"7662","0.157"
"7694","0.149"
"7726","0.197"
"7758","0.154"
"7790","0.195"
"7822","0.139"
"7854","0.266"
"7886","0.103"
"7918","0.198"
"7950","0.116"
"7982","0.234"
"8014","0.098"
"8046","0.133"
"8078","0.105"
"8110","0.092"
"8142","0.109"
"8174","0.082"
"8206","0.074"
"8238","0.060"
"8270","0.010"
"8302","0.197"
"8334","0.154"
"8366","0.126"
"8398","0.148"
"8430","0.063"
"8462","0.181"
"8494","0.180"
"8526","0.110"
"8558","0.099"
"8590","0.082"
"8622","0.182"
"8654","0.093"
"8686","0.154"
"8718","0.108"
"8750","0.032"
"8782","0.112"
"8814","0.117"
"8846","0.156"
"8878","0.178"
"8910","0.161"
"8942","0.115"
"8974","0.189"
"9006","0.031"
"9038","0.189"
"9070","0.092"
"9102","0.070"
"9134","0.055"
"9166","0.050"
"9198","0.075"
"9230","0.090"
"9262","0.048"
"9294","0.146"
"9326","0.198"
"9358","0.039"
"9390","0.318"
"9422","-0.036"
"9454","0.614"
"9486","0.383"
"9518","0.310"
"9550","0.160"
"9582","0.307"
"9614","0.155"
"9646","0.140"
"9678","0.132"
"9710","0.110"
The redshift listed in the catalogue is 0.986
